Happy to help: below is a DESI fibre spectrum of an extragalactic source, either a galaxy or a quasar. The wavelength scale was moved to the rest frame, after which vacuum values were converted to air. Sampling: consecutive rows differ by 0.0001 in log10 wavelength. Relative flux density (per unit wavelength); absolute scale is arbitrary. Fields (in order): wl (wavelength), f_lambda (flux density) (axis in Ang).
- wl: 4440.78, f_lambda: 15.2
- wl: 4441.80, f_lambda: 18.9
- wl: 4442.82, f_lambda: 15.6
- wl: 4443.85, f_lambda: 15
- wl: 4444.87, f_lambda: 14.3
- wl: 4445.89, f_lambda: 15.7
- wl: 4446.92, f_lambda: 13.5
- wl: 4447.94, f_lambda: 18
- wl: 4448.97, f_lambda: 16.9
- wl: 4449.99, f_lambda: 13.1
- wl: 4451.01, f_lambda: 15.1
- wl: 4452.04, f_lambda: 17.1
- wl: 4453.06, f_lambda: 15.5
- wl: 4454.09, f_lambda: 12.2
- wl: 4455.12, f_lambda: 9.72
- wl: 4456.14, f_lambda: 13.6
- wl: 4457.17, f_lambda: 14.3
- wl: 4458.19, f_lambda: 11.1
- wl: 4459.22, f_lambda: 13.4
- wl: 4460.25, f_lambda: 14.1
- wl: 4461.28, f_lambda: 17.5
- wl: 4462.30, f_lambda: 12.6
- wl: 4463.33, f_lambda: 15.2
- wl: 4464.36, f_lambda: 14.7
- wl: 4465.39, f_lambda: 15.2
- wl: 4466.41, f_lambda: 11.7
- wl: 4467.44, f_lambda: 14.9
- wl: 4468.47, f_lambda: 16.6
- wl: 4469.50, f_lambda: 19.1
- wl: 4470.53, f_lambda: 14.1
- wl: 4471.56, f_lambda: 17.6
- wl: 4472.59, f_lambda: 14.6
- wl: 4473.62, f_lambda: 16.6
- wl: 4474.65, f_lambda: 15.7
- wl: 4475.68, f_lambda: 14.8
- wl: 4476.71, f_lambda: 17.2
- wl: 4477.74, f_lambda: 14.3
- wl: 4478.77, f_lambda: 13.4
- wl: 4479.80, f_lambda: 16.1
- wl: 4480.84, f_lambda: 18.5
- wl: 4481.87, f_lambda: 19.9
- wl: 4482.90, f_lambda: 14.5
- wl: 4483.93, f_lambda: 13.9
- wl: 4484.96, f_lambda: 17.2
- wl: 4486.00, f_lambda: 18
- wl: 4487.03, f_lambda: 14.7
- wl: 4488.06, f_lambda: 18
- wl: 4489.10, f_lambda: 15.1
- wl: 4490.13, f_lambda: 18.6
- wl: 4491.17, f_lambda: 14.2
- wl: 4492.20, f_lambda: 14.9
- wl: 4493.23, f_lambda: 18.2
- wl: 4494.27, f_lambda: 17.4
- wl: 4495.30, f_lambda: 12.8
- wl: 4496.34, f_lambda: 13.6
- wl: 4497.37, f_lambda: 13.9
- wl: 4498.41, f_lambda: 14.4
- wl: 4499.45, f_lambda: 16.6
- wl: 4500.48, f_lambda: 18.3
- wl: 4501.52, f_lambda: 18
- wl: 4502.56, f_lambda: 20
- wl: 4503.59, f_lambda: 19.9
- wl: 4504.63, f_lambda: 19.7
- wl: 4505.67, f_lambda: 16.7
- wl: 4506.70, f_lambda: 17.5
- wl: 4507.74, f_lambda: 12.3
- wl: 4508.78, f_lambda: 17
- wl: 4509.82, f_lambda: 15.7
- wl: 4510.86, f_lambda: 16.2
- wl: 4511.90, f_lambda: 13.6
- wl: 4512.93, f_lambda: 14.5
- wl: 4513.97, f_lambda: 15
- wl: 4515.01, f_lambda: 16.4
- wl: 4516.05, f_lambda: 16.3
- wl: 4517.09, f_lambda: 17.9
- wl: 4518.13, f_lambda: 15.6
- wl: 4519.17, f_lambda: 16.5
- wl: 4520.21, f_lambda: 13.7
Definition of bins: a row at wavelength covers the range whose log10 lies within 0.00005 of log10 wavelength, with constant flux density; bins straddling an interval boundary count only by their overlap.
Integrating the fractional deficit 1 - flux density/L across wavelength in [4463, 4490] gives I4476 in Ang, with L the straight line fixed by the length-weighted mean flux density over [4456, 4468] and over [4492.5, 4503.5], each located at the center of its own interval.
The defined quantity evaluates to -1.6 Ang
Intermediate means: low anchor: 14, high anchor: 16.4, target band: 15.9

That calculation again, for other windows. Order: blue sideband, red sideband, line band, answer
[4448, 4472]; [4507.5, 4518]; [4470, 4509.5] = -2.9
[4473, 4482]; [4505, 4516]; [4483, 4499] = 0.3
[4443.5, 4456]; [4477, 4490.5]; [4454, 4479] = 1.4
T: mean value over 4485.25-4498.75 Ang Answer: 15.7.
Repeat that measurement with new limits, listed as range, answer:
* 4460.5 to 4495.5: 15.8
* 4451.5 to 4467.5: 13.9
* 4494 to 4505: 16.7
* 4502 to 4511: 17.3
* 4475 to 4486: 16.1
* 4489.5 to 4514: 16.2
